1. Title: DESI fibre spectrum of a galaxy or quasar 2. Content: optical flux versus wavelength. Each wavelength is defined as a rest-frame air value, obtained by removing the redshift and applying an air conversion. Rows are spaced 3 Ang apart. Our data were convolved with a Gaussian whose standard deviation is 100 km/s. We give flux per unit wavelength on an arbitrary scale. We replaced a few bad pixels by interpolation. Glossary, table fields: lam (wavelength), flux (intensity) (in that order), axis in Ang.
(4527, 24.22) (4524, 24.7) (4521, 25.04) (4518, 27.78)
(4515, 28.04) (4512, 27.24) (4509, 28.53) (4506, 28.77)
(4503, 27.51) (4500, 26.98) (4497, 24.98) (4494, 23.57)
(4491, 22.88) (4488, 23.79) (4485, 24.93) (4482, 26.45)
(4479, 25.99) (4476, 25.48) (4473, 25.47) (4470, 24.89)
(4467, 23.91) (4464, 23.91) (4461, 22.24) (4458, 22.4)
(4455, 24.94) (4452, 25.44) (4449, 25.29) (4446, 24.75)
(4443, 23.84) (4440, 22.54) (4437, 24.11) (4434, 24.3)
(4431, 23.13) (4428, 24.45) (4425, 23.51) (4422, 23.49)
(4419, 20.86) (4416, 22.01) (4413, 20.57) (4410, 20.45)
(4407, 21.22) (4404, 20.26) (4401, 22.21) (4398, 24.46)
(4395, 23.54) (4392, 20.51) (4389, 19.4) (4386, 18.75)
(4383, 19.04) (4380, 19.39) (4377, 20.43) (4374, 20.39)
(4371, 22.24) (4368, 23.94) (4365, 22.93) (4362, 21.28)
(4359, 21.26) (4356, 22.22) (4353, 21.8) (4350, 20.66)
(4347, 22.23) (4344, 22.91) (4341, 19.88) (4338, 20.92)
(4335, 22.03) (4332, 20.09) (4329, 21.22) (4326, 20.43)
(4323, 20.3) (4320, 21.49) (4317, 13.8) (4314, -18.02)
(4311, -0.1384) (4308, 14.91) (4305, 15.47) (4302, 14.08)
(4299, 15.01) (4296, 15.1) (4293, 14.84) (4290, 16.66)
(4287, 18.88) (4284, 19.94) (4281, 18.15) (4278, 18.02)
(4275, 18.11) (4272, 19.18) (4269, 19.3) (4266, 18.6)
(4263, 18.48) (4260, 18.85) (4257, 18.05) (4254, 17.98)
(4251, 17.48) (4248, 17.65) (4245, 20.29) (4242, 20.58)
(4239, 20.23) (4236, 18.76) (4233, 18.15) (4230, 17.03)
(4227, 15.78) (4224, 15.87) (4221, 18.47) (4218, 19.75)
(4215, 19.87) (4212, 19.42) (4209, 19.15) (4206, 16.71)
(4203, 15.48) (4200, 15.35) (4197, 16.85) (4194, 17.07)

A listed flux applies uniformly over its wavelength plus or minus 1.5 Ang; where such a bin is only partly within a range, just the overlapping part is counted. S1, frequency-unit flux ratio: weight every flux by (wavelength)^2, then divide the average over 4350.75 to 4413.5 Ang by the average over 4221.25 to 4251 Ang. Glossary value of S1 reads 1.25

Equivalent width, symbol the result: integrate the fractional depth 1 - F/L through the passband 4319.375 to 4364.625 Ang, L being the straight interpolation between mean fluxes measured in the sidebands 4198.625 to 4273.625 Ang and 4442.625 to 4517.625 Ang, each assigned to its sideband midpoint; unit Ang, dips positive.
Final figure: 0.11 Ang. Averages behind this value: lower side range 18.3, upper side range 25.3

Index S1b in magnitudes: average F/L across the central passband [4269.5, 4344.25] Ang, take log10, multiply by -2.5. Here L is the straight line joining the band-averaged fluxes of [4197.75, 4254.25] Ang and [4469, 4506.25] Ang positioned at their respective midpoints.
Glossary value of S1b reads 0.26 mag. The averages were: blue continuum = 18.1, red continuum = 25.4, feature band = 16.1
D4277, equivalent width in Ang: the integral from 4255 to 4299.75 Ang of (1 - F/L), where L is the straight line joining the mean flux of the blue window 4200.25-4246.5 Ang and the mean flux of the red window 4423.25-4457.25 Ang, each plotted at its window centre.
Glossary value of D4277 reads 4.2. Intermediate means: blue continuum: 18.3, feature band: 17.9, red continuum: 24.2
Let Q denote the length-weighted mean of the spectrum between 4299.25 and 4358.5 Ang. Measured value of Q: 16.7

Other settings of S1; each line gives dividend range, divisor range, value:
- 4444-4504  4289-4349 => 1.69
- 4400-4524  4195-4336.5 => 1.58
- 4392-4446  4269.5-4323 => 1.70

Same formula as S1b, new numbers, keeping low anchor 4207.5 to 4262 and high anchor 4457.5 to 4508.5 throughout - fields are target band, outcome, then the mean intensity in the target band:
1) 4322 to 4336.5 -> 0.01 mag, 20.8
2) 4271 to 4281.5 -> 0.07 mag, 18.3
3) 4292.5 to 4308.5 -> 0.33 mag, 14.9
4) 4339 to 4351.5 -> 0.00 mag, 21.4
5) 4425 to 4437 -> -0.01 mag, 23.9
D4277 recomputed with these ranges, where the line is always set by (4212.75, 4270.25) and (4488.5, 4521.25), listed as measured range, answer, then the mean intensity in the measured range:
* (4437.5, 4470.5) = 1.2 Ang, 24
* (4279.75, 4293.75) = 1.4 Ang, 17.8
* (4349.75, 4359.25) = 0.1 Ang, 21.6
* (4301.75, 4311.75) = 4.3 Ang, 11.5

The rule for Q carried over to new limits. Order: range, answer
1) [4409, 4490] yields 23.8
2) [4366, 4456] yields 22.3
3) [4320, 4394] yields 21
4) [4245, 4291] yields 18.4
